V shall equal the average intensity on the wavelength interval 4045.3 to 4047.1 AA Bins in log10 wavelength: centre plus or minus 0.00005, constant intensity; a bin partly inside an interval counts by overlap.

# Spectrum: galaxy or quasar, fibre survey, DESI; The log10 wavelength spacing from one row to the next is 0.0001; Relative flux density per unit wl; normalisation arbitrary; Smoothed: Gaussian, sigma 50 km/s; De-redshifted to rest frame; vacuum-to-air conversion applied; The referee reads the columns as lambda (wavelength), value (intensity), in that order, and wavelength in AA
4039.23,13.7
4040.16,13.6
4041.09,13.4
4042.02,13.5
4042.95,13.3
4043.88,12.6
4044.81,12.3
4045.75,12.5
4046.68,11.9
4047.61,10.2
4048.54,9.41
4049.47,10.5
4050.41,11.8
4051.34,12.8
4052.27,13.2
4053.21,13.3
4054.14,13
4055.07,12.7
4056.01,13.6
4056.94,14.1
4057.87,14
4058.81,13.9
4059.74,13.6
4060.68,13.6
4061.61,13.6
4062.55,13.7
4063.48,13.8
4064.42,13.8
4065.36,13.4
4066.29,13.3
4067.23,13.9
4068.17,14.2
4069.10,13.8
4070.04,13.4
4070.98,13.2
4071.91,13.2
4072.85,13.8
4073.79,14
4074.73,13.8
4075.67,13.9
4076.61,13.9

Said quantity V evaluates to 12.2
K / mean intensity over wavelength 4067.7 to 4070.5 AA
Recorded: 13.8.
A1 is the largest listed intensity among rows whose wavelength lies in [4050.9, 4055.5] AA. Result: 13.3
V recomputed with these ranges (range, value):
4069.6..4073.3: 13.4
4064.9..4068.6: 13.7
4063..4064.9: 13.8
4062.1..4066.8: 13.6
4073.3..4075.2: 13.9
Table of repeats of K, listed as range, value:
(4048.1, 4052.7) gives 11.5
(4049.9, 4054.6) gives 12.8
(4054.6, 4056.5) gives 13.2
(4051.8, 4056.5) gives 13.2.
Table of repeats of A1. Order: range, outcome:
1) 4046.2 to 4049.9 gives 11.9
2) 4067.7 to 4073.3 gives 14.2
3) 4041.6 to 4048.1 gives 13.5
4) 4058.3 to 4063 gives 13.9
